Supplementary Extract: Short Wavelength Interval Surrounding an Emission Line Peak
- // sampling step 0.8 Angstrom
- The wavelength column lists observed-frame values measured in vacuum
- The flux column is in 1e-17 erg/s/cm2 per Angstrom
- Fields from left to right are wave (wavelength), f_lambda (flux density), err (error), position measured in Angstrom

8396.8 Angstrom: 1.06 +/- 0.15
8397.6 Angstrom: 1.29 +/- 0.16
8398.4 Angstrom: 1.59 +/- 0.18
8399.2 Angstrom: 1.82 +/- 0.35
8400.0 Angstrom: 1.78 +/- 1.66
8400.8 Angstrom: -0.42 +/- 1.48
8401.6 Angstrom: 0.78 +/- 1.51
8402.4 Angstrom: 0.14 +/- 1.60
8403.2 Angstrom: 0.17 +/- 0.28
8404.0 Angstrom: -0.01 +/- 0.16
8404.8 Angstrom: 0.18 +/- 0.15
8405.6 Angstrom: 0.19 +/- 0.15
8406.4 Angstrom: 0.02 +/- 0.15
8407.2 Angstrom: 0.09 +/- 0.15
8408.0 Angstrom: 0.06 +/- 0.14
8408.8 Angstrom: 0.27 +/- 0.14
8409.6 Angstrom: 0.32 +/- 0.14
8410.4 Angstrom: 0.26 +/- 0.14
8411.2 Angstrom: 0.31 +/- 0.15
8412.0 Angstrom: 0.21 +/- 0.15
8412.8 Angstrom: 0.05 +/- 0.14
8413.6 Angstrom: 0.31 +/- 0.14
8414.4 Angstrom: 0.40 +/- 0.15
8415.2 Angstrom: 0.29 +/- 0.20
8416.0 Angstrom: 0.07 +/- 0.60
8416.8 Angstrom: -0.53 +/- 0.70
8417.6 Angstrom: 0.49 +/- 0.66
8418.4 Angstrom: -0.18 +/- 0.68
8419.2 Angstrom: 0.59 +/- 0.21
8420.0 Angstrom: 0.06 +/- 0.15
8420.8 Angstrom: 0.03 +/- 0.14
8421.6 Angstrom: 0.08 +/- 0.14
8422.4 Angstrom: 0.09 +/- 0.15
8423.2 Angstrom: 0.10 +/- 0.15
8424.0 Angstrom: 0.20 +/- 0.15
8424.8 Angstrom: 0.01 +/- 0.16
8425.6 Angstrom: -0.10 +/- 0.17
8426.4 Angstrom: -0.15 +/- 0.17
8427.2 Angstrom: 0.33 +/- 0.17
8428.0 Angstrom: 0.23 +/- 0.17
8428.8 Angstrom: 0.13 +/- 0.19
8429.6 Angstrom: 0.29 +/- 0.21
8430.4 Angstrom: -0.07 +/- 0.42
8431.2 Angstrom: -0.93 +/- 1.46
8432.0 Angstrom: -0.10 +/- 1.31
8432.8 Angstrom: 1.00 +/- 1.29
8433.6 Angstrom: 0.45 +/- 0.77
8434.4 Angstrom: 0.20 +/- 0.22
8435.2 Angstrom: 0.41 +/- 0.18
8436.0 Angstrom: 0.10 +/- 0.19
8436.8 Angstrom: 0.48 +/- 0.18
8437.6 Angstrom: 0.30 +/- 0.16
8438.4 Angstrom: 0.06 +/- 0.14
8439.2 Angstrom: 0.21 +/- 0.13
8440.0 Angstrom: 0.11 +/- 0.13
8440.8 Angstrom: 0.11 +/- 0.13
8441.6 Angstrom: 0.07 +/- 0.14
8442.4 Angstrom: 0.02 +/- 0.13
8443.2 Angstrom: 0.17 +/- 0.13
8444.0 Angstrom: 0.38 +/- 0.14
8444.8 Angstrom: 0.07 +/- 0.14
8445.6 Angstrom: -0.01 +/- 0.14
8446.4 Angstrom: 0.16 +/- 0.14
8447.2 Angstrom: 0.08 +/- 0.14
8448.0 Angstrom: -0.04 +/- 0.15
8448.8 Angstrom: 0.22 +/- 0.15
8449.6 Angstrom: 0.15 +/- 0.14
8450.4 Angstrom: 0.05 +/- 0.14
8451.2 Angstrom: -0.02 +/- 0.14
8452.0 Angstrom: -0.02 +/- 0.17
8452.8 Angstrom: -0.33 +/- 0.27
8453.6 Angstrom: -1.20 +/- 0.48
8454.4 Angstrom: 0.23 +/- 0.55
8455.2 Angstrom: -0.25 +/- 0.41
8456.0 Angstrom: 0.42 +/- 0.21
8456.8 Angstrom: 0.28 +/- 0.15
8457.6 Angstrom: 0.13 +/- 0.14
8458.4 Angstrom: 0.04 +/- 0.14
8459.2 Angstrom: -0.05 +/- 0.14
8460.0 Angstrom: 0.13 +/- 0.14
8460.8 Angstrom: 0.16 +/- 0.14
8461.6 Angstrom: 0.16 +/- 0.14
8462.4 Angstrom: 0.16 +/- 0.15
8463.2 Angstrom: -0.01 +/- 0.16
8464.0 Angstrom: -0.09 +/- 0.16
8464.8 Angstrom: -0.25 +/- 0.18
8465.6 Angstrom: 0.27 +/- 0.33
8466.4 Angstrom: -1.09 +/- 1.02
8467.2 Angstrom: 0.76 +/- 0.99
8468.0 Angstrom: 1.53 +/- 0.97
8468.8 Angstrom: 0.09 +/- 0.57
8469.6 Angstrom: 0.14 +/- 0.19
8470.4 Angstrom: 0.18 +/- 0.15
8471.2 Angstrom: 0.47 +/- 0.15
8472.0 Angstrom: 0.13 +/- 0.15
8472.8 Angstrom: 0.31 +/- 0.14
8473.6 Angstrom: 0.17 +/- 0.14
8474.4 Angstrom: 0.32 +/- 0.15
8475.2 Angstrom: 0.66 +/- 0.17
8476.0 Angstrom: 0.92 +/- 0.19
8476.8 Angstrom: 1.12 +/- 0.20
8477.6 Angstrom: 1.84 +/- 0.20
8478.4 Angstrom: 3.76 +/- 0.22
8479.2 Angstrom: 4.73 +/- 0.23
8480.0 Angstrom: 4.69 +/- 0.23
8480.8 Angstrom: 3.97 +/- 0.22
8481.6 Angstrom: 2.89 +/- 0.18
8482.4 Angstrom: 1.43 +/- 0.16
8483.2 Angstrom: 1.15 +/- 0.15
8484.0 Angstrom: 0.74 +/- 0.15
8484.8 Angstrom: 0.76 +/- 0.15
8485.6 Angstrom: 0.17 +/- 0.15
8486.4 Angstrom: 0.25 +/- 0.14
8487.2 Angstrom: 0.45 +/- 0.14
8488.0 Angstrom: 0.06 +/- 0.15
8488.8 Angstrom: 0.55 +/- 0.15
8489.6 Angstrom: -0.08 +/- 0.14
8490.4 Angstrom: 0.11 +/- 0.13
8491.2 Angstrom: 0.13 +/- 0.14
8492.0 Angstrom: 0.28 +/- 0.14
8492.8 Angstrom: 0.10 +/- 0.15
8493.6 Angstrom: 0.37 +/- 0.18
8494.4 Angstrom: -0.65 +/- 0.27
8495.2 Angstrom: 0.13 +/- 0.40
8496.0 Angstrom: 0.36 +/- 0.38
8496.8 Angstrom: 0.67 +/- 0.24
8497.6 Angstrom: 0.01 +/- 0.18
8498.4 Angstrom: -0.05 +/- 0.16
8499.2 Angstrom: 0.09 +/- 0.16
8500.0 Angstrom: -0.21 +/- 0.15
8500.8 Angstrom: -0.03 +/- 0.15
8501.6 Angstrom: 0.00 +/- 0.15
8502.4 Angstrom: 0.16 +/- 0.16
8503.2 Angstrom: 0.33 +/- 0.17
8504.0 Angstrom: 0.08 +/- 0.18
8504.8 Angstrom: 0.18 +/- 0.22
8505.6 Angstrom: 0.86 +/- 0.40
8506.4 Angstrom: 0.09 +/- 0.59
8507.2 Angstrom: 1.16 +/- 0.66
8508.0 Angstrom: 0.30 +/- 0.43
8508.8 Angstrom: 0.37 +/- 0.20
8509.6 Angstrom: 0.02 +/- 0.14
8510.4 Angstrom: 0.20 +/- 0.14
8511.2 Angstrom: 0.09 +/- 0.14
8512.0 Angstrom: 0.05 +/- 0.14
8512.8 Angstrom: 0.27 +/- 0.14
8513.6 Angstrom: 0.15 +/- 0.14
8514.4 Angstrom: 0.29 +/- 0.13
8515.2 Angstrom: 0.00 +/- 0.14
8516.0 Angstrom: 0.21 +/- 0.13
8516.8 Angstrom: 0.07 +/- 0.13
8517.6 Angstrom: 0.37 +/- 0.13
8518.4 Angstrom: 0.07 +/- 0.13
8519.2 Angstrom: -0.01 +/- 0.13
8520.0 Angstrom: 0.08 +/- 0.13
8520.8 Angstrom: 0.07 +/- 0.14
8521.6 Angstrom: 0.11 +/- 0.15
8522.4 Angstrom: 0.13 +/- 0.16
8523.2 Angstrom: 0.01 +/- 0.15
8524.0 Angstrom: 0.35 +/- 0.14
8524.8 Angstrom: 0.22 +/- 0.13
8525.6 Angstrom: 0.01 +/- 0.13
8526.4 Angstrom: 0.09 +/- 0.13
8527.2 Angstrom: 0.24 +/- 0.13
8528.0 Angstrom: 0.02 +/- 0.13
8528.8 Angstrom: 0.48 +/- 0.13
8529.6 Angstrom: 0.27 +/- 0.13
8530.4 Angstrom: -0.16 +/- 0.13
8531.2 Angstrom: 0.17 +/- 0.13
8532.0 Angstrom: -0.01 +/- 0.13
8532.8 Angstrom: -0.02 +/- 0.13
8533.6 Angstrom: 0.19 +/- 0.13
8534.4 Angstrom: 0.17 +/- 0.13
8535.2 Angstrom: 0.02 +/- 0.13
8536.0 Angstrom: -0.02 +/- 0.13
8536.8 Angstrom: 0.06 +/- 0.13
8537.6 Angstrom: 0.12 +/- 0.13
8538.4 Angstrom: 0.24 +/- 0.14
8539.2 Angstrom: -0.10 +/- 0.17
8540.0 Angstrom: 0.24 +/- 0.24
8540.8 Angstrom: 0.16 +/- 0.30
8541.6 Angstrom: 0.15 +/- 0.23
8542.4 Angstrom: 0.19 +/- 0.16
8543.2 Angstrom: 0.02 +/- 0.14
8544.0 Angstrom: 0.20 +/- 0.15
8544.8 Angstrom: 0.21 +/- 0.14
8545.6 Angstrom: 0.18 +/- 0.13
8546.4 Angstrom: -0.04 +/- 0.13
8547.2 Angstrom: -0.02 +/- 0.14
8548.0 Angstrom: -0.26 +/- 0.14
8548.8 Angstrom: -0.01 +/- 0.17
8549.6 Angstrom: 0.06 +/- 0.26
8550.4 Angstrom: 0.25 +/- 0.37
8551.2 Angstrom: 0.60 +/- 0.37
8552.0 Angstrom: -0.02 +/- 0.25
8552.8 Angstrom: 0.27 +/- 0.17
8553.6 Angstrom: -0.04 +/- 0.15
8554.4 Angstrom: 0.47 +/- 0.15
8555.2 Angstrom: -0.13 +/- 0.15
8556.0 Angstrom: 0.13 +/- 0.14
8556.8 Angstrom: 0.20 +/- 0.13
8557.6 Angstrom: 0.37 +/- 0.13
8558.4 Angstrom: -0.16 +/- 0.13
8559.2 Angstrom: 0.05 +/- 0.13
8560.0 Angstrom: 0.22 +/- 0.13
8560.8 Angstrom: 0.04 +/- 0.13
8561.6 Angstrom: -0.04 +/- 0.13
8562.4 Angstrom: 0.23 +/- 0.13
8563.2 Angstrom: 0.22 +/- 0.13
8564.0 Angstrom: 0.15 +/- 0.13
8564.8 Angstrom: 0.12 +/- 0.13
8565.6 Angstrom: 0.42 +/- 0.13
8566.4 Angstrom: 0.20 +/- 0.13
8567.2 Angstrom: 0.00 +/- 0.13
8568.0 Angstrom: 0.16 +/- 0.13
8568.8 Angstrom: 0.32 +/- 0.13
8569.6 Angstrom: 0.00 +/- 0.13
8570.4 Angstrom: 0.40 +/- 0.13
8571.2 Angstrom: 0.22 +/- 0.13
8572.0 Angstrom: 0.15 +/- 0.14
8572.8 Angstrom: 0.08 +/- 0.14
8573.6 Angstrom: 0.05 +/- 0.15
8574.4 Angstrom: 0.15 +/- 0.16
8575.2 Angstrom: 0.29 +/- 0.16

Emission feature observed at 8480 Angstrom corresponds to [O III]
